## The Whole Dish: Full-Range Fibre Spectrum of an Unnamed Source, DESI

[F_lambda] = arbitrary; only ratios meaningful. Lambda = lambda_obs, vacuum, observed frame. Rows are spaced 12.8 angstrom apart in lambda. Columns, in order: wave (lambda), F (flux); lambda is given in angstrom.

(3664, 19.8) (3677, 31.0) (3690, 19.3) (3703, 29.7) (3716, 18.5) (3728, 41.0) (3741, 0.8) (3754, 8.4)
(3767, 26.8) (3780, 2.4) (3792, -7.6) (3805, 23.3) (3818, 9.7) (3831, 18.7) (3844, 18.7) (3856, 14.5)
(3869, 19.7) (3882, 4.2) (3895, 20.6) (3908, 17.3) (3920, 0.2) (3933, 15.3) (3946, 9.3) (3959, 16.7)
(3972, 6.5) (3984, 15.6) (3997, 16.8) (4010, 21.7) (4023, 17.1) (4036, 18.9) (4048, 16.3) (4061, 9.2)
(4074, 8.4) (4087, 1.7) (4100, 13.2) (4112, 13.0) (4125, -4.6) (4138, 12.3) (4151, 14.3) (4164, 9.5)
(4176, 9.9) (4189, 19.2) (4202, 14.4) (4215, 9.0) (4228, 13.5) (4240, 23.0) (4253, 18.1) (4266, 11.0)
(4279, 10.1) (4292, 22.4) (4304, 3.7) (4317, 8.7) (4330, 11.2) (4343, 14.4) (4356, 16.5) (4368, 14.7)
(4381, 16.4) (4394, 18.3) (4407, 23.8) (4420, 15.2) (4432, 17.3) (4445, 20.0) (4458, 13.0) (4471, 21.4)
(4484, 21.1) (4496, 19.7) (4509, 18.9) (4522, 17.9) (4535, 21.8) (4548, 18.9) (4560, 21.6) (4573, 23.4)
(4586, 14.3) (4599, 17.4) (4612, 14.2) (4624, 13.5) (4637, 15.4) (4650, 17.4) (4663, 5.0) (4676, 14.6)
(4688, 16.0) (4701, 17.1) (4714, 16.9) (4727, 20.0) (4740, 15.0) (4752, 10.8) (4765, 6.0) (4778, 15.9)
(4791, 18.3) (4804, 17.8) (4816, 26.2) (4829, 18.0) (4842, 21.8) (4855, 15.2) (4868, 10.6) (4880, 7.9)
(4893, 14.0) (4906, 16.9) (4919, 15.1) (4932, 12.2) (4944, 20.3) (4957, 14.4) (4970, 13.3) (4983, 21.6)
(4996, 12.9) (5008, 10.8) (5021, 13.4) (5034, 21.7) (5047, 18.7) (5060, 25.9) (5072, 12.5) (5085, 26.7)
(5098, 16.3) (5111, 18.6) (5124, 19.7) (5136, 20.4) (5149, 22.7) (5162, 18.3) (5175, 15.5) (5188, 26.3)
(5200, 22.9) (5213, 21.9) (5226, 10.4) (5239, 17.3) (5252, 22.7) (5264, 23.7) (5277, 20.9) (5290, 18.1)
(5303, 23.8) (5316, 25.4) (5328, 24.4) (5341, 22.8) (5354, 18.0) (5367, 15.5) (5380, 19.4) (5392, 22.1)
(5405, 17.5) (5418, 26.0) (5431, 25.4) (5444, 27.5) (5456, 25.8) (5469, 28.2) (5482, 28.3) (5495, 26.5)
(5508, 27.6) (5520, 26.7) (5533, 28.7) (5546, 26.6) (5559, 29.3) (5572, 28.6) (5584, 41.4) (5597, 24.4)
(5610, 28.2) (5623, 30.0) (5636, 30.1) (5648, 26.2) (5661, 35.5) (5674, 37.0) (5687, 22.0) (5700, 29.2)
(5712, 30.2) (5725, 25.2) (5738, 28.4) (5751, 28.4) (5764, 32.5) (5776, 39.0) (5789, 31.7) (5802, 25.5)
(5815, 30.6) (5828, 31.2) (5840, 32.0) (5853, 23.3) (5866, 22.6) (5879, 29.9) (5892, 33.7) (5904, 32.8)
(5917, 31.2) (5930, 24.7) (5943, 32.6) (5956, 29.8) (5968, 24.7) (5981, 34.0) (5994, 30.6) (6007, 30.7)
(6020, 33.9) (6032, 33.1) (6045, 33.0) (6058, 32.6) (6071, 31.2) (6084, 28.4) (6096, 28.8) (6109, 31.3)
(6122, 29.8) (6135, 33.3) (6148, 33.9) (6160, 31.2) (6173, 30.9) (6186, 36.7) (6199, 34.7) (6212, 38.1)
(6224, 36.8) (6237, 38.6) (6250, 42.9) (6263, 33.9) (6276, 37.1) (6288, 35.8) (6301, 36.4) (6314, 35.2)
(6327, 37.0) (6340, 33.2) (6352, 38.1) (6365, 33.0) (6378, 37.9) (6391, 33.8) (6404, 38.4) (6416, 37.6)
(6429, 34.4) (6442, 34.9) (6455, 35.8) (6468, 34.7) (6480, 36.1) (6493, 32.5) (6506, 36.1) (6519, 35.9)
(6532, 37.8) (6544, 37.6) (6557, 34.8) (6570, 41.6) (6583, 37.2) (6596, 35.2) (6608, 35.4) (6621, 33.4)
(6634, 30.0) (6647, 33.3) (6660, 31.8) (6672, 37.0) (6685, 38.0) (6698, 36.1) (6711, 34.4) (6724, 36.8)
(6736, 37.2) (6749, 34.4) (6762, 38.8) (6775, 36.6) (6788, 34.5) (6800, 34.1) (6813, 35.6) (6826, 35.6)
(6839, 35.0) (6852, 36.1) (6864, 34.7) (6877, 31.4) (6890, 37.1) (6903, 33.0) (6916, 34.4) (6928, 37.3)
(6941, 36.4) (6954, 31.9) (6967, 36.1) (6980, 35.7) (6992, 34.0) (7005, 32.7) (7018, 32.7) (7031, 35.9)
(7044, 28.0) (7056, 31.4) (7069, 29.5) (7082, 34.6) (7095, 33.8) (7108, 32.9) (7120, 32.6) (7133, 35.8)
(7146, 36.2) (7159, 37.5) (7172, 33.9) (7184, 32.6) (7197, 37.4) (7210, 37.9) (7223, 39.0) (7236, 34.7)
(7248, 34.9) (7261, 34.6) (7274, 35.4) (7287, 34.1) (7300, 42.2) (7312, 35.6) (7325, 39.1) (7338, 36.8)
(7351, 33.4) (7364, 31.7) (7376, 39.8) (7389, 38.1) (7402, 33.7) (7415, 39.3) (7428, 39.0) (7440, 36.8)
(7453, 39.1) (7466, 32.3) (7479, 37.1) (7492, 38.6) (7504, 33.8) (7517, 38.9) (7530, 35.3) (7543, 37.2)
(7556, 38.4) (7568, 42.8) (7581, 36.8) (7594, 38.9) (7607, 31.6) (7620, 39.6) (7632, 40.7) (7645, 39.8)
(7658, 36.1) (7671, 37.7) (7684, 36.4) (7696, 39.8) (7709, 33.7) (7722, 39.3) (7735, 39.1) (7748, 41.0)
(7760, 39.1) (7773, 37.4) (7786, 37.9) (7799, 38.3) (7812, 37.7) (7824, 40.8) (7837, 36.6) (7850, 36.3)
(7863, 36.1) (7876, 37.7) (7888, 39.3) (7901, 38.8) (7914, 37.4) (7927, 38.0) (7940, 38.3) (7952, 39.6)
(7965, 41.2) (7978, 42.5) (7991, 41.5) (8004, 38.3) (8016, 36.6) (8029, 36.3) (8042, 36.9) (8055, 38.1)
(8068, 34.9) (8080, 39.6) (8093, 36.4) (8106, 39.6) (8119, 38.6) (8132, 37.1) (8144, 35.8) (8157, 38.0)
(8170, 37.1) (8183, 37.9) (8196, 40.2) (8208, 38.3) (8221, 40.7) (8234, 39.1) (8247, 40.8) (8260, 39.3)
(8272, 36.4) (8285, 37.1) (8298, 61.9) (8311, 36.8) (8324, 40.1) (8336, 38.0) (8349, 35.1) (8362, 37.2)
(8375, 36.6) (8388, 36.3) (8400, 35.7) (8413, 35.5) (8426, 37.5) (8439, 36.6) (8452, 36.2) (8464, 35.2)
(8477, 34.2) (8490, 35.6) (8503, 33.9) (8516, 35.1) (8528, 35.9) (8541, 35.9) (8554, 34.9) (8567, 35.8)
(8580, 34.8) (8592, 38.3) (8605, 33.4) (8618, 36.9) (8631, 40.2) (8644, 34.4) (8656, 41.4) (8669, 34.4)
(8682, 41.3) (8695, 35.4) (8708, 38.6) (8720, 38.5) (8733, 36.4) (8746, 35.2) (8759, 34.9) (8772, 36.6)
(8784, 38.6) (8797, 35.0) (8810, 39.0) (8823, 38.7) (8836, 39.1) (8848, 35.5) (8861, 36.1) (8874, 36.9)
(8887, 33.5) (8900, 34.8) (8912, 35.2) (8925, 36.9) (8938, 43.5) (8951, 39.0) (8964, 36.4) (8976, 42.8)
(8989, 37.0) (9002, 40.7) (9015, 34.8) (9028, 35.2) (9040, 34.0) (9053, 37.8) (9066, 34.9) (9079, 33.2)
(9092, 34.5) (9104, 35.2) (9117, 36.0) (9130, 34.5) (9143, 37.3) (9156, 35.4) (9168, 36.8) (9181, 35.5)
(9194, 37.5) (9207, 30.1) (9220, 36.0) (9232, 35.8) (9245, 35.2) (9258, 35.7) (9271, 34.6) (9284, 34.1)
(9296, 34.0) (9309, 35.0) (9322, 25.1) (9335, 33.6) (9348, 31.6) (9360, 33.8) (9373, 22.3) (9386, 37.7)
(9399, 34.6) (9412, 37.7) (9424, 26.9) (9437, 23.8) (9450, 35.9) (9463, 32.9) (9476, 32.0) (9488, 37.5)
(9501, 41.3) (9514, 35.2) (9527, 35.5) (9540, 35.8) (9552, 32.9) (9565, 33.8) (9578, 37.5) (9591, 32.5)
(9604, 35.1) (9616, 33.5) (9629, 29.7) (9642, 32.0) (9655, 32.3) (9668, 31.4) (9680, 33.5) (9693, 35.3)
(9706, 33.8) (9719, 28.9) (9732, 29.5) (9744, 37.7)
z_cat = 0.36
